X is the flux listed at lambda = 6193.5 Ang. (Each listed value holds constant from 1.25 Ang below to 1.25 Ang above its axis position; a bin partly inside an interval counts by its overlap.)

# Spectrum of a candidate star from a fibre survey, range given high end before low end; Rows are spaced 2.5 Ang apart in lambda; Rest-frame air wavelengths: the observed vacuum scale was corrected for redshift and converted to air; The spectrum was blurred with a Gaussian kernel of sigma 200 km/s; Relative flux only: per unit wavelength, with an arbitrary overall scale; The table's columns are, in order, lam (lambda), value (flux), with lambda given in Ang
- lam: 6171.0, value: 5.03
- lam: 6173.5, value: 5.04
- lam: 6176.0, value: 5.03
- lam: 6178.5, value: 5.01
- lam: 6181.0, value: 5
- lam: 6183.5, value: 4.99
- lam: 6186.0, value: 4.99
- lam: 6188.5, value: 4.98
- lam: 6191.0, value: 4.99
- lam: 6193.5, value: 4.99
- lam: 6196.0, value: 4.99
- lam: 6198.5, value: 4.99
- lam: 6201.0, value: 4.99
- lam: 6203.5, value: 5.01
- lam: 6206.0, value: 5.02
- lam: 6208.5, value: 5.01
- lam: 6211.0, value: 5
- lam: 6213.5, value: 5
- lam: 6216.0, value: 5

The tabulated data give 4.99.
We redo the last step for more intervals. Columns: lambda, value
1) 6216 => 5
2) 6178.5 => 5.01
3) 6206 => 5.02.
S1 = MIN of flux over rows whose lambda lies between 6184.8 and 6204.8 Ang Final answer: 4.98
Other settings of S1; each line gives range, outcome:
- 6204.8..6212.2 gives 5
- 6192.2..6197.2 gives 4.99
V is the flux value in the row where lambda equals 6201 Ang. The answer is 4.99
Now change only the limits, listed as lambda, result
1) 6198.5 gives 4.99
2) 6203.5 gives 5.01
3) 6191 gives 4.99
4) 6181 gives 5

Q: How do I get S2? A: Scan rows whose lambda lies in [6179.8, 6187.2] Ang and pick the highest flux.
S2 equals 5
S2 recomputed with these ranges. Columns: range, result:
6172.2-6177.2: 5.04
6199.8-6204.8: 5.01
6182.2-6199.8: 4.99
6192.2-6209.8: 5.02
